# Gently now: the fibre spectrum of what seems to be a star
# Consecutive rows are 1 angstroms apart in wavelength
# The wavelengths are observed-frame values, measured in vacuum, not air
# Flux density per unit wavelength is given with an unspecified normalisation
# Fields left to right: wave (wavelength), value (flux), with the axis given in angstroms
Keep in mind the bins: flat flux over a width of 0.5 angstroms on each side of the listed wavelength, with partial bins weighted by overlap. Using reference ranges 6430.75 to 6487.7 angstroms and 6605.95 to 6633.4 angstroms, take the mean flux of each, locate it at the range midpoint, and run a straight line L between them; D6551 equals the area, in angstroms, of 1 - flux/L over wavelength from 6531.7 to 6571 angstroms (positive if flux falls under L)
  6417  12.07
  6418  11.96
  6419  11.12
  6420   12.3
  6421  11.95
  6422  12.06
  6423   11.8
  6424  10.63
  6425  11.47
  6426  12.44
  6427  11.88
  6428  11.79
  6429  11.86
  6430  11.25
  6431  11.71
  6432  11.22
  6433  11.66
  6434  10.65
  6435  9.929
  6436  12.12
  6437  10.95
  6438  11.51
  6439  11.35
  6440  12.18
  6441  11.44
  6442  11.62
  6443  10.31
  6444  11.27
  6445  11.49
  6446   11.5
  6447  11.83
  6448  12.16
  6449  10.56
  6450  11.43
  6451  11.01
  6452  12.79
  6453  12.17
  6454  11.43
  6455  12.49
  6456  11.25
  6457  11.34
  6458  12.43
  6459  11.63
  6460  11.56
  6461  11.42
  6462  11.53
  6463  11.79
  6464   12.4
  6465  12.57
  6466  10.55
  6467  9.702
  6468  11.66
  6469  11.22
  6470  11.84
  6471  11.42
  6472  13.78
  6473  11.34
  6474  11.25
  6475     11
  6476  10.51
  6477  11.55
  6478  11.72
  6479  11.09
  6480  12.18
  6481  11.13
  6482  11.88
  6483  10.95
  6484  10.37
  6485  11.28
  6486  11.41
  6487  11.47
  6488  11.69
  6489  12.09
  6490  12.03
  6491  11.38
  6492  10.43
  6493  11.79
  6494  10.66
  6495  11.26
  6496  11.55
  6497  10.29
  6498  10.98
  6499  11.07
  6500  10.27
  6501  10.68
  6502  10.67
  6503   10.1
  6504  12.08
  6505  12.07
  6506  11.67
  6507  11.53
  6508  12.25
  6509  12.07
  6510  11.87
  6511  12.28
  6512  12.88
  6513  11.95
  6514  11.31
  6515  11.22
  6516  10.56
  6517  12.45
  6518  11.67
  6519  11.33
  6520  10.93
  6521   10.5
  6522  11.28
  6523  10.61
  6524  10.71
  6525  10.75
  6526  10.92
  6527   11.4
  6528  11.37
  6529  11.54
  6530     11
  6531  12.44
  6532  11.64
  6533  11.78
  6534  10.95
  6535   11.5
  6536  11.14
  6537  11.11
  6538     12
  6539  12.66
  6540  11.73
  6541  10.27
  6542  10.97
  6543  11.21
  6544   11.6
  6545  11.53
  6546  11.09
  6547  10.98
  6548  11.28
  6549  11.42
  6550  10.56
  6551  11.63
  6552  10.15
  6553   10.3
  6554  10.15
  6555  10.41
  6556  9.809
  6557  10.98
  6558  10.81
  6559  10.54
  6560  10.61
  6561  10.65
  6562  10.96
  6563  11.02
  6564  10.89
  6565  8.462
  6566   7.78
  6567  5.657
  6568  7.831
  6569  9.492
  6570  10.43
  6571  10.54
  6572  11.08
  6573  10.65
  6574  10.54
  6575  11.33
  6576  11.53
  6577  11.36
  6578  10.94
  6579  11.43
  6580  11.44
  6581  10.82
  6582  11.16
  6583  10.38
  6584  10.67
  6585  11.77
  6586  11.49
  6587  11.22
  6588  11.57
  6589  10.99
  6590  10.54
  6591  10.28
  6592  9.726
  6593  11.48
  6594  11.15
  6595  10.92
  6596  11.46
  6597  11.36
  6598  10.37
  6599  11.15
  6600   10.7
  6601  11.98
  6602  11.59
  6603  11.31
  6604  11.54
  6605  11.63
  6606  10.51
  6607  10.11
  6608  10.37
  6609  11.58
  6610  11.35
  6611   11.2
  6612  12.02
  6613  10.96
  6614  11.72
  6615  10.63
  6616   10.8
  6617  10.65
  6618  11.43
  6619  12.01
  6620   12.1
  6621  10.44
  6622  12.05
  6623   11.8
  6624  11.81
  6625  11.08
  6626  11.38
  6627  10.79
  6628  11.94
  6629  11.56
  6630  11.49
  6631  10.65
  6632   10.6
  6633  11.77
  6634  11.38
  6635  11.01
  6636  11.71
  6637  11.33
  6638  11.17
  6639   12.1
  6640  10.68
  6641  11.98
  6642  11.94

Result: 2.6 angstroms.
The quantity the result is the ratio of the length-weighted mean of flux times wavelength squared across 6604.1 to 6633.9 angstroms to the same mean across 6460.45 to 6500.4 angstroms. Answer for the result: 1.0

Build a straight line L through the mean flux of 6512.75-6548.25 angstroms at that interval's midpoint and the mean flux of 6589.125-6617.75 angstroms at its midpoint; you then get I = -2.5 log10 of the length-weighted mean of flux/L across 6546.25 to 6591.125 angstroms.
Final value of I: 0.06 mag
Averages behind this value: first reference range 11.3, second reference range 11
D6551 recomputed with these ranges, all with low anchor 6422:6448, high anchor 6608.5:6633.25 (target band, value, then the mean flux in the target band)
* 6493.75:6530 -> 0.4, 11.3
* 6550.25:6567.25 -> 1.9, 10.1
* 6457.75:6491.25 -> -0.2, 11.5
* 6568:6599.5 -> 1.3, 10.9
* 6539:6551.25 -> 0.2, 11.2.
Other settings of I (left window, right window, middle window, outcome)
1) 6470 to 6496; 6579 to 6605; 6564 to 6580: 0.12 mag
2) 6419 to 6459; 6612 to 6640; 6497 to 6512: 0.01 mag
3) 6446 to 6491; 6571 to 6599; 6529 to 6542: -0.02 mag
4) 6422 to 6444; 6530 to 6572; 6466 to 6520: -0.03 mag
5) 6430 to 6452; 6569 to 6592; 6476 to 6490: -0.02 mag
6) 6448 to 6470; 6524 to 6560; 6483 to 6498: 0.02 mag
